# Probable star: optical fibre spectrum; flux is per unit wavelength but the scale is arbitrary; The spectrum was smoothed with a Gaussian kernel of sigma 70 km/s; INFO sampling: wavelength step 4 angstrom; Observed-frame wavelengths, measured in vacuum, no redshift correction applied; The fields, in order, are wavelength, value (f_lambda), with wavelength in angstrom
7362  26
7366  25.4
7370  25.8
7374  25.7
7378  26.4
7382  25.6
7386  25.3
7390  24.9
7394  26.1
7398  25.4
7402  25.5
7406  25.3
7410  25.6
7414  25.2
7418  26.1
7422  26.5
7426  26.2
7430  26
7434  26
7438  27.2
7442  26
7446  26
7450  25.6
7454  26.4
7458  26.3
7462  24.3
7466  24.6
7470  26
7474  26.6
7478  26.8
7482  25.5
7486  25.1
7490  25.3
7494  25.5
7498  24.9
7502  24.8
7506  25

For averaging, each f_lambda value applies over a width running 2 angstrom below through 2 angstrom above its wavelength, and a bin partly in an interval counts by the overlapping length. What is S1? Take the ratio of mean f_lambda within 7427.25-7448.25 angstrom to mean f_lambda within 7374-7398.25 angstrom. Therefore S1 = 1.0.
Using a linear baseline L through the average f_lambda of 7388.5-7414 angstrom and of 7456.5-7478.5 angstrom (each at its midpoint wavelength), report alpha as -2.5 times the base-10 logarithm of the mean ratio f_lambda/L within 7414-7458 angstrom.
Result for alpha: -0.02 mag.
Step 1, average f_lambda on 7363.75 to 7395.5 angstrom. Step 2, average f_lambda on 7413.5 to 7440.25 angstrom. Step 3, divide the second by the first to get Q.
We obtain 1.0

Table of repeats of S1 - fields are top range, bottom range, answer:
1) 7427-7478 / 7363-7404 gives 1.01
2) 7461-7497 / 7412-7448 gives 0.98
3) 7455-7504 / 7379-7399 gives 1.00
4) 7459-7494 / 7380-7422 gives 1.00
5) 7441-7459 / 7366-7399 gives 1.02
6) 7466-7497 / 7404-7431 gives 1.00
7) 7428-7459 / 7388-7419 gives 1.03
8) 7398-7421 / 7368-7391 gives 1.00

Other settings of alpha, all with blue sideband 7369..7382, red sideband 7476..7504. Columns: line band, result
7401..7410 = 0.015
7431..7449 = -0.025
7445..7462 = -0.012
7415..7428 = -0.019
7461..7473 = 0.015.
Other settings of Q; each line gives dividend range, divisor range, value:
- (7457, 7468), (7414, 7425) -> 0.96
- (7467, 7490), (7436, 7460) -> 0.99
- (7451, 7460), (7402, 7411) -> 1.03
